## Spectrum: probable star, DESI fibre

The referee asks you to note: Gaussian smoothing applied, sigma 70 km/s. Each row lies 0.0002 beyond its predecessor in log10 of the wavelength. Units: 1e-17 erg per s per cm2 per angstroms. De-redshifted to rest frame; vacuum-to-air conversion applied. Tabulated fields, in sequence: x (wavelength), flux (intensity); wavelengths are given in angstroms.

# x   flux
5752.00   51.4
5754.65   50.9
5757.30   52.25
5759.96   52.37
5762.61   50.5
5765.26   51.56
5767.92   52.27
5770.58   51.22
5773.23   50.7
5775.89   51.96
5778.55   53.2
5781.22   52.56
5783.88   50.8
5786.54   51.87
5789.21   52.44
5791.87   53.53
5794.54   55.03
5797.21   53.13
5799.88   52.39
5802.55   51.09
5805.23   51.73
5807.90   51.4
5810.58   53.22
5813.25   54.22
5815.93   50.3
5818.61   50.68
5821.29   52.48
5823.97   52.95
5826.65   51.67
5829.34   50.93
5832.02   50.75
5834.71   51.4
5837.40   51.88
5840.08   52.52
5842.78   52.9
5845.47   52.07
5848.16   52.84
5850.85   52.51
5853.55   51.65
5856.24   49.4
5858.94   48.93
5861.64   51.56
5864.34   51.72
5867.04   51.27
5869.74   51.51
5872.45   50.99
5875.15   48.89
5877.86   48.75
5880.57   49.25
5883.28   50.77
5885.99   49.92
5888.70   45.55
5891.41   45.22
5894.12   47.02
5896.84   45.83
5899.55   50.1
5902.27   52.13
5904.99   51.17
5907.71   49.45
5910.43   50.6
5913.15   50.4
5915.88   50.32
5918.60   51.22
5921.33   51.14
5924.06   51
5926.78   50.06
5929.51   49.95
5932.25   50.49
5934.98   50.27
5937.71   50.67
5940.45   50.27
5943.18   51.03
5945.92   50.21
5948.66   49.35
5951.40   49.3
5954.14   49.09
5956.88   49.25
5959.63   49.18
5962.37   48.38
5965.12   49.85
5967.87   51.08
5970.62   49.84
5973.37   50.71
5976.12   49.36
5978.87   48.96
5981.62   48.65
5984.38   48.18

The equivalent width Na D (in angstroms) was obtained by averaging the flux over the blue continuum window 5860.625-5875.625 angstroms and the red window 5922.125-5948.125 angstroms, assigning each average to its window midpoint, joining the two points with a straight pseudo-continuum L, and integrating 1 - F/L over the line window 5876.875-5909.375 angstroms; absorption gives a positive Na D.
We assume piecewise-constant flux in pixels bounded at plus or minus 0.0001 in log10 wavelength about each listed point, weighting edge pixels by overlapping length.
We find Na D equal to 1.3 angstroms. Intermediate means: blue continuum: 51.1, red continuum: 50.4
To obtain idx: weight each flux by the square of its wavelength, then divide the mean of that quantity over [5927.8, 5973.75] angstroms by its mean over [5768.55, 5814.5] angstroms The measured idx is 1.0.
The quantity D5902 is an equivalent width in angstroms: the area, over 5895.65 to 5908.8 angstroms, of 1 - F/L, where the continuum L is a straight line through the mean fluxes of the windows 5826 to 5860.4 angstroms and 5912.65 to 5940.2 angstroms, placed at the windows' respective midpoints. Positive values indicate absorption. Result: 0.3 angstroms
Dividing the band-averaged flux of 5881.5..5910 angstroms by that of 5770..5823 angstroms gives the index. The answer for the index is 0.93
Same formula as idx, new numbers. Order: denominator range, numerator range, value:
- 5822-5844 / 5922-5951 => 1.00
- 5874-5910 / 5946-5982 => 1.04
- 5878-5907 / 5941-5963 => 1.04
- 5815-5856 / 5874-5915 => 0.97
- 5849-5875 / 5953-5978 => 1.01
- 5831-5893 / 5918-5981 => 1.02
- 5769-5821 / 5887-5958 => 0.99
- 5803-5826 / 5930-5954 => 1.01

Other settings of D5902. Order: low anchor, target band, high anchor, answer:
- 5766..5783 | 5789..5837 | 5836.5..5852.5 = 0.0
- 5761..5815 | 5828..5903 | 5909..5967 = 1.3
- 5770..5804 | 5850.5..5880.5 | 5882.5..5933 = 0.0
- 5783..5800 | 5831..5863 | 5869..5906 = -0.6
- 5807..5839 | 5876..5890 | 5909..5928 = 0.6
